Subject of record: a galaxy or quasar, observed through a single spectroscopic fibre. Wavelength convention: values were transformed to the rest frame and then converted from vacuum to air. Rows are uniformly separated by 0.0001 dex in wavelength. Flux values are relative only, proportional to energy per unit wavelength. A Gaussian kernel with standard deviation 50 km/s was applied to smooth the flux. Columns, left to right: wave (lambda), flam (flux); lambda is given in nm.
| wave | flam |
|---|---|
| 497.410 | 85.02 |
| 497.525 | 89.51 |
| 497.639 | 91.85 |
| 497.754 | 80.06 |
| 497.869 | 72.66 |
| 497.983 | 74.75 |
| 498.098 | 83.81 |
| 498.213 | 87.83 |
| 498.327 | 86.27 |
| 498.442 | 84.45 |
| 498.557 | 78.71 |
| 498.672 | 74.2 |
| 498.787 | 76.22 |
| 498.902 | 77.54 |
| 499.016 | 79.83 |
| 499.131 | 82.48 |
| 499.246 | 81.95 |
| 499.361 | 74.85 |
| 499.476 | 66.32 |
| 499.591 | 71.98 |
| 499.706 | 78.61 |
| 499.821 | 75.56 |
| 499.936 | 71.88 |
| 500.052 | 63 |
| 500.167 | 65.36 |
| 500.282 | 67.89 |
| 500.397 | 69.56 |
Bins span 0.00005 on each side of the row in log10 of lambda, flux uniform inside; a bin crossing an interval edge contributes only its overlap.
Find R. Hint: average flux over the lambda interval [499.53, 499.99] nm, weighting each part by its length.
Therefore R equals 74.5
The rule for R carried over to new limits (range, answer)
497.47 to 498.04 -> 81.8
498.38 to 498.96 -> 78.3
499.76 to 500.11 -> 70.1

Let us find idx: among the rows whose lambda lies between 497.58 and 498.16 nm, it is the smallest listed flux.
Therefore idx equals 72.66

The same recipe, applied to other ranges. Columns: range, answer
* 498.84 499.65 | 66.32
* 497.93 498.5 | 74.75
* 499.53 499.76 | 71.98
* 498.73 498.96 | 76.22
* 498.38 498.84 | 74.2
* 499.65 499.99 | 71.88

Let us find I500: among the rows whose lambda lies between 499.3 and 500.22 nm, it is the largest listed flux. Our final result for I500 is 78.61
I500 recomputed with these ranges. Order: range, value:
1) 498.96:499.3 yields 82.48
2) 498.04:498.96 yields 87.83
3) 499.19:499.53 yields 81.95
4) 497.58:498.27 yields 91.85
